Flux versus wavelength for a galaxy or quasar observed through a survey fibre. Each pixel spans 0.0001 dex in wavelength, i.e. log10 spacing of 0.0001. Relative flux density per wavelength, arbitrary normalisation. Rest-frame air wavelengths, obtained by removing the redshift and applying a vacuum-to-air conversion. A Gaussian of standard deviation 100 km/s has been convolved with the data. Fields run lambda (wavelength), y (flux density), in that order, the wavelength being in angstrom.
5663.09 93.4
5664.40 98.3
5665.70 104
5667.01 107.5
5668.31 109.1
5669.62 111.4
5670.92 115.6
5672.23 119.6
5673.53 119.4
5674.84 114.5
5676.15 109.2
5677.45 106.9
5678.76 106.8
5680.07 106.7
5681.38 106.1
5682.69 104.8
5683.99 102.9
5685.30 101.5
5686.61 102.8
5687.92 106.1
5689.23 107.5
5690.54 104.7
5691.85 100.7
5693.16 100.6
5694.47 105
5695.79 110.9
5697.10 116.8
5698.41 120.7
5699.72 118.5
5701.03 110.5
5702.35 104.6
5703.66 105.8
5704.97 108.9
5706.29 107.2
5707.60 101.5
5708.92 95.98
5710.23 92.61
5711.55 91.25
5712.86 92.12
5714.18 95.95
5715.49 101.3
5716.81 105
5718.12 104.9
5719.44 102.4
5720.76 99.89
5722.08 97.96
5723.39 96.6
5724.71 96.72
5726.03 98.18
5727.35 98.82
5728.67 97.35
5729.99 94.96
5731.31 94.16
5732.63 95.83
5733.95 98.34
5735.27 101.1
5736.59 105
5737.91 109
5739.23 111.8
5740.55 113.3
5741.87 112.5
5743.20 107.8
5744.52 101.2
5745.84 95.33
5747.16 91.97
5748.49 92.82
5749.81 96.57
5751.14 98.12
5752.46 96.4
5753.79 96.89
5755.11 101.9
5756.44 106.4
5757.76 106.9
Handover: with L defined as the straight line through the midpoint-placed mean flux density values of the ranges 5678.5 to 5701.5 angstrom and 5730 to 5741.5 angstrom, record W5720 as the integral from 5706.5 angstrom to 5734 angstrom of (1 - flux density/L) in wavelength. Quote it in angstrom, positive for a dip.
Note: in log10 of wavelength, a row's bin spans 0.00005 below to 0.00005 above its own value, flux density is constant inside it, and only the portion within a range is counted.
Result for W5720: 1.8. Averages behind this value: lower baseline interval 107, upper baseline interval 103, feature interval 97.8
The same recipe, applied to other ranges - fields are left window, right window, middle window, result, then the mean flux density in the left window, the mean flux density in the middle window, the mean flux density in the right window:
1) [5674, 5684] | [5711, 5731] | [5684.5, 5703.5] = -0.6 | 108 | 108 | 98.2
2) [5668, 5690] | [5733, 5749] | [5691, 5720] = 0.6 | 109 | 104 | 103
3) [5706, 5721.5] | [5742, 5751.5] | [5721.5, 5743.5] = -0.7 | 99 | 102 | 98.4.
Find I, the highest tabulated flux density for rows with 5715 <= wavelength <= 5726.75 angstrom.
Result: 105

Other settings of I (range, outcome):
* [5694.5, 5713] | 120.7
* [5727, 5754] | 113.3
